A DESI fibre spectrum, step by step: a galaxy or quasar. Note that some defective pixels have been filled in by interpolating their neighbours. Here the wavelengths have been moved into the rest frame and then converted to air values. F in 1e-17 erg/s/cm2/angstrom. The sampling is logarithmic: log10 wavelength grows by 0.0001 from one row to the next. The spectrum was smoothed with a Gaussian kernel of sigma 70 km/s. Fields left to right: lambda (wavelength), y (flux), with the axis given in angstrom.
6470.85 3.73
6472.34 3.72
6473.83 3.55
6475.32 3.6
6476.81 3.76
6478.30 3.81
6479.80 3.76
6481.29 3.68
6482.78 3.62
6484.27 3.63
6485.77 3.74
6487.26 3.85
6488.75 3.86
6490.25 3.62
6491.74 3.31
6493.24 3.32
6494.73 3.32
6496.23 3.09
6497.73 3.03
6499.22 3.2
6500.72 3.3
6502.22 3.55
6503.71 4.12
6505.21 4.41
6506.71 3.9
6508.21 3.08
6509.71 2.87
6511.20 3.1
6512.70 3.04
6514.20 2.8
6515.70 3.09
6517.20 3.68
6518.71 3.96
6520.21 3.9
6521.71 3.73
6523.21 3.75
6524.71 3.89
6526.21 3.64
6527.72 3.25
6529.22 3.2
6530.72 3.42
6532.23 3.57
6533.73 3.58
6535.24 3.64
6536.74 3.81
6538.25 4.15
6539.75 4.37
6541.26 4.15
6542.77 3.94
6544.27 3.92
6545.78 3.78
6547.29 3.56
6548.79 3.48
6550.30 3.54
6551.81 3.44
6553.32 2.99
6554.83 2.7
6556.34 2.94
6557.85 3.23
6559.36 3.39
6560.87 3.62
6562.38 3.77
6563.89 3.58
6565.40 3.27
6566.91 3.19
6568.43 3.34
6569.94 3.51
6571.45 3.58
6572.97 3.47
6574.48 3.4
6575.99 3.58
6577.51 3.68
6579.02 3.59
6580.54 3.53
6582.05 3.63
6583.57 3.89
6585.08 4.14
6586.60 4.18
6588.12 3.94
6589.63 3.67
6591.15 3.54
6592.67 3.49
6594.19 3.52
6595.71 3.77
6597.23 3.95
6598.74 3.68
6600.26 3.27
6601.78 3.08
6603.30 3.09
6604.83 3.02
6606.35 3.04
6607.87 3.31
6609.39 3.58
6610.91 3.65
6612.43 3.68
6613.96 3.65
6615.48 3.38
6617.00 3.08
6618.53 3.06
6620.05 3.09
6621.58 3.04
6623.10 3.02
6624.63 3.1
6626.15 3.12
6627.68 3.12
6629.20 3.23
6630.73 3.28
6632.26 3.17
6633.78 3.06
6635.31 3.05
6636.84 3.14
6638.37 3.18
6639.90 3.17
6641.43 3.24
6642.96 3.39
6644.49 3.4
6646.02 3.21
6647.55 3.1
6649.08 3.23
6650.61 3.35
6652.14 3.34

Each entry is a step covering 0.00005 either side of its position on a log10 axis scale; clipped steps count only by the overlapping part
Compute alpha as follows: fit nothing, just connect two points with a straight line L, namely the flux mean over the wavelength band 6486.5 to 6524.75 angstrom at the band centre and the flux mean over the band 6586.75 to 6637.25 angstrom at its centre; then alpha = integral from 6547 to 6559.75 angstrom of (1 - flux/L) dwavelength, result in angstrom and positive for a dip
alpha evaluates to 0.7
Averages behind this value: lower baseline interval 3.48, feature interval 3.24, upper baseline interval 3.34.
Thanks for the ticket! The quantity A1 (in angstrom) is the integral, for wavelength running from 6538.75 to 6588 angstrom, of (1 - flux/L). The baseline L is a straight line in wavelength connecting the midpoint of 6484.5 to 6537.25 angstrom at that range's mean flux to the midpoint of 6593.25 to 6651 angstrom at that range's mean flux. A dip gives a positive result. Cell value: -2.7 angstrom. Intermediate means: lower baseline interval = 3.5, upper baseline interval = 3.28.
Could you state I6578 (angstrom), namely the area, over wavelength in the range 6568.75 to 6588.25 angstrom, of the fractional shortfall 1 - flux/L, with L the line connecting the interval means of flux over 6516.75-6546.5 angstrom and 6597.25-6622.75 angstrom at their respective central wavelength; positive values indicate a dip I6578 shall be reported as -1.1 angstrom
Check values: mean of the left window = 3.77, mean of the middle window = 3.69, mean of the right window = 3.31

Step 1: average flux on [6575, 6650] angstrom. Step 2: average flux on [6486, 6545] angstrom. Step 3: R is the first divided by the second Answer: 0.9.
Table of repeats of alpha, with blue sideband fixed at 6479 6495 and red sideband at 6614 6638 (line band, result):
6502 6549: -2.1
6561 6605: -3.7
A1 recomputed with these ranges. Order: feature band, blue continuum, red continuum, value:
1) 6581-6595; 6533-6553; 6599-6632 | -1.3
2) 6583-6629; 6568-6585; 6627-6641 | -0.8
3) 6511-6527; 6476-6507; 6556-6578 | 0.1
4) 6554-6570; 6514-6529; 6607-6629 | 0.7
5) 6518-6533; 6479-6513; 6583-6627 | -0.6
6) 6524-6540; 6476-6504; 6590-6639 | -0.9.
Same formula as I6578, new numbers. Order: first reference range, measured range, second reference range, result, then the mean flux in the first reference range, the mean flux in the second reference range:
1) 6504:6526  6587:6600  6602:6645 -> -1.5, 3.53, 3.22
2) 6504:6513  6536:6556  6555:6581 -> -1.3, 3.46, 3.43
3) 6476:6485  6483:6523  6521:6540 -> 2.3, 3.71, 3.68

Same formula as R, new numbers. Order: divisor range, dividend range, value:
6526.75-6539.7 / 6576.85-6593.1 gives 1.04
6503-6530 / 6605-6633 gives 0.92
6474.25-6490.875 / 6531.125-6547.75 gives 1.04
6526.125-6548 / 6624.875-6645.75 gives 0.86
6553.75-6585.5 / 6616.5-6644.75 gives 0.91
